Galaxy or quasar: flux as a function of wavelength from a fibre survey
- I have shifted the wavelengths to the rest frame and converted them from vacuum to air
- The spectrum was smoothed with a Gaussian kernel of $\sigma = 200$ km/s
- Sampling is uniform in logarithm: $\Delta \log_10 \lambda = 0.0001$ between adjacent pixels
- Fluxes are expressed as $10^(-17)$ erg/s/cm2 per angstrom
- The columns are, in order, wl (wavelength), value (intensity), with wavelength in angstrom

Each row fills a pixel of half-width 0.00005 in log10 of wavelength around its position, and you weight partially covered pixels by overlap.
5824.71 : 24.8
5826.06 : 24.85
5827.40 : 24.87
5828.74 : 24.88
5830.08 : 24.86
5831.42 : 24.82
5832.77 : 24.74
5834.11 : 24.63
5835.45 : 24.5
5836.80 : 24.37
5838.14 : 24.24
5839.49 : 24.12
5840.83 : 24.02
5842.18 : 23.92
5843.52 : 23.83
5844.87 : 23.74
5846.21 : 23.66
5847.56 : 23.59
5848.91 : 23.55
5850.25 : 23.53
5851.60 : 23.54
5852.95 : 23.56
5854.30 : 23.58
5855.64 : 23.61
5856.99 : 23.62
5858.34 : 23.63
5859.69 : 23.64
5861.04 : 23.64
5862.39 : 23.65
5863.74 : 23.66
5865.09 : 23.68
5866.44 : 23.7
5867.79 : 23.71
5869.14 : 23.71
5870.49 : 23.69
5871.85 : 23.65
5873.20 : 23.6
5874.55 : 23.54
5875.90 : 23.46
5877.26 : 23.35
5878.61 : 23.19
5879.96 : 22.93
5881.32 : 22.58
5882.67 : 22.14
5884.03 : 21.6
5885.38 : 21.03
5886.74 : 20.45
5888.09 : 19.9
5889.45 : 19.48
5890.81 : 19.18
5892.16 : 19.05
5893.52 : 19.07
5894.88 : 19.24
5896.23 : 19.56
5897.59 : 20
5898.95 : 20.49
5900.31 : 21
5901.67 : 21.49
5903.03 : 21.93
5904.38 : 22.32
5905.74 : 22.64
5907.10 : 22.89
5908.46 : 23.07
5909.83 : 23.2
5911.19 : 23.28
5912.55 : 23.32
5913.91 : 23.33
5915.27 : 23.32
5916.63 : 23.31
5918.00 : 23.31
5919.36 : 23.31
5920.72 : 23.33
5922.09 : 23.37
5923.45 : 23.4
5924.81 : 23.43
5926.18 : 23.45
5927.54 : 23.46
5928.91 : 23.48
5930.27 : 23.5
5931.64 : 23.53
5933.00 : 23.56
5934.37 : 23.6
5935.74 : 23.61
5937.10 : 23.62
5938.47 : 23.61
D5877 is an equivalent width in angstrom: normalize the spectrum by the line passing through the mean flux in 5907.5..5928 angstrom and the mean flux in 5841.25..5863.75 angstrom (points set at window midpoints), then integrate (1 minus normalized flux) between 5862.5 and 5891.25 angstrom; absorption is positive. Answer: 1.2 angstrom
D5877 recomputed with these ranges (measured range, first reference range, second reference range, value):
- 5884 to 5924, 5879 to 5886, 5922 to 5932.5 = 1.9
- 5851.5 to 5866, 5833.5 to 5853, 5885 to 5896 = -0.7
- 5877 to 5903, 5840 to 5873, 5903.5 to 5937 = 2.9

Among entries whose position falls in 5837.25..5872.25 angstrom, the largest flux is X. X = 24.24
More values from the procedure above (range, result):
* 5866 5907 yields 23.71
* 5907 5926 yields 23.43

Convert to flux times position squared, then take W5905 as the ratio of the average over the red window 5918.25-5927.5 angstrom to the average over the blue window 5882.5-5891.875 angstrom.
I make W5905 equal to 1.16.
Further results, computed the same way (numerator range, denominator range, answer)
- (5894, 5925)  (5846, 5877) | 0.96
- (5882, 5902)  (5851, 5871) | 0.86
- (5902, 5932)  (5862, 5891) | 1.04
